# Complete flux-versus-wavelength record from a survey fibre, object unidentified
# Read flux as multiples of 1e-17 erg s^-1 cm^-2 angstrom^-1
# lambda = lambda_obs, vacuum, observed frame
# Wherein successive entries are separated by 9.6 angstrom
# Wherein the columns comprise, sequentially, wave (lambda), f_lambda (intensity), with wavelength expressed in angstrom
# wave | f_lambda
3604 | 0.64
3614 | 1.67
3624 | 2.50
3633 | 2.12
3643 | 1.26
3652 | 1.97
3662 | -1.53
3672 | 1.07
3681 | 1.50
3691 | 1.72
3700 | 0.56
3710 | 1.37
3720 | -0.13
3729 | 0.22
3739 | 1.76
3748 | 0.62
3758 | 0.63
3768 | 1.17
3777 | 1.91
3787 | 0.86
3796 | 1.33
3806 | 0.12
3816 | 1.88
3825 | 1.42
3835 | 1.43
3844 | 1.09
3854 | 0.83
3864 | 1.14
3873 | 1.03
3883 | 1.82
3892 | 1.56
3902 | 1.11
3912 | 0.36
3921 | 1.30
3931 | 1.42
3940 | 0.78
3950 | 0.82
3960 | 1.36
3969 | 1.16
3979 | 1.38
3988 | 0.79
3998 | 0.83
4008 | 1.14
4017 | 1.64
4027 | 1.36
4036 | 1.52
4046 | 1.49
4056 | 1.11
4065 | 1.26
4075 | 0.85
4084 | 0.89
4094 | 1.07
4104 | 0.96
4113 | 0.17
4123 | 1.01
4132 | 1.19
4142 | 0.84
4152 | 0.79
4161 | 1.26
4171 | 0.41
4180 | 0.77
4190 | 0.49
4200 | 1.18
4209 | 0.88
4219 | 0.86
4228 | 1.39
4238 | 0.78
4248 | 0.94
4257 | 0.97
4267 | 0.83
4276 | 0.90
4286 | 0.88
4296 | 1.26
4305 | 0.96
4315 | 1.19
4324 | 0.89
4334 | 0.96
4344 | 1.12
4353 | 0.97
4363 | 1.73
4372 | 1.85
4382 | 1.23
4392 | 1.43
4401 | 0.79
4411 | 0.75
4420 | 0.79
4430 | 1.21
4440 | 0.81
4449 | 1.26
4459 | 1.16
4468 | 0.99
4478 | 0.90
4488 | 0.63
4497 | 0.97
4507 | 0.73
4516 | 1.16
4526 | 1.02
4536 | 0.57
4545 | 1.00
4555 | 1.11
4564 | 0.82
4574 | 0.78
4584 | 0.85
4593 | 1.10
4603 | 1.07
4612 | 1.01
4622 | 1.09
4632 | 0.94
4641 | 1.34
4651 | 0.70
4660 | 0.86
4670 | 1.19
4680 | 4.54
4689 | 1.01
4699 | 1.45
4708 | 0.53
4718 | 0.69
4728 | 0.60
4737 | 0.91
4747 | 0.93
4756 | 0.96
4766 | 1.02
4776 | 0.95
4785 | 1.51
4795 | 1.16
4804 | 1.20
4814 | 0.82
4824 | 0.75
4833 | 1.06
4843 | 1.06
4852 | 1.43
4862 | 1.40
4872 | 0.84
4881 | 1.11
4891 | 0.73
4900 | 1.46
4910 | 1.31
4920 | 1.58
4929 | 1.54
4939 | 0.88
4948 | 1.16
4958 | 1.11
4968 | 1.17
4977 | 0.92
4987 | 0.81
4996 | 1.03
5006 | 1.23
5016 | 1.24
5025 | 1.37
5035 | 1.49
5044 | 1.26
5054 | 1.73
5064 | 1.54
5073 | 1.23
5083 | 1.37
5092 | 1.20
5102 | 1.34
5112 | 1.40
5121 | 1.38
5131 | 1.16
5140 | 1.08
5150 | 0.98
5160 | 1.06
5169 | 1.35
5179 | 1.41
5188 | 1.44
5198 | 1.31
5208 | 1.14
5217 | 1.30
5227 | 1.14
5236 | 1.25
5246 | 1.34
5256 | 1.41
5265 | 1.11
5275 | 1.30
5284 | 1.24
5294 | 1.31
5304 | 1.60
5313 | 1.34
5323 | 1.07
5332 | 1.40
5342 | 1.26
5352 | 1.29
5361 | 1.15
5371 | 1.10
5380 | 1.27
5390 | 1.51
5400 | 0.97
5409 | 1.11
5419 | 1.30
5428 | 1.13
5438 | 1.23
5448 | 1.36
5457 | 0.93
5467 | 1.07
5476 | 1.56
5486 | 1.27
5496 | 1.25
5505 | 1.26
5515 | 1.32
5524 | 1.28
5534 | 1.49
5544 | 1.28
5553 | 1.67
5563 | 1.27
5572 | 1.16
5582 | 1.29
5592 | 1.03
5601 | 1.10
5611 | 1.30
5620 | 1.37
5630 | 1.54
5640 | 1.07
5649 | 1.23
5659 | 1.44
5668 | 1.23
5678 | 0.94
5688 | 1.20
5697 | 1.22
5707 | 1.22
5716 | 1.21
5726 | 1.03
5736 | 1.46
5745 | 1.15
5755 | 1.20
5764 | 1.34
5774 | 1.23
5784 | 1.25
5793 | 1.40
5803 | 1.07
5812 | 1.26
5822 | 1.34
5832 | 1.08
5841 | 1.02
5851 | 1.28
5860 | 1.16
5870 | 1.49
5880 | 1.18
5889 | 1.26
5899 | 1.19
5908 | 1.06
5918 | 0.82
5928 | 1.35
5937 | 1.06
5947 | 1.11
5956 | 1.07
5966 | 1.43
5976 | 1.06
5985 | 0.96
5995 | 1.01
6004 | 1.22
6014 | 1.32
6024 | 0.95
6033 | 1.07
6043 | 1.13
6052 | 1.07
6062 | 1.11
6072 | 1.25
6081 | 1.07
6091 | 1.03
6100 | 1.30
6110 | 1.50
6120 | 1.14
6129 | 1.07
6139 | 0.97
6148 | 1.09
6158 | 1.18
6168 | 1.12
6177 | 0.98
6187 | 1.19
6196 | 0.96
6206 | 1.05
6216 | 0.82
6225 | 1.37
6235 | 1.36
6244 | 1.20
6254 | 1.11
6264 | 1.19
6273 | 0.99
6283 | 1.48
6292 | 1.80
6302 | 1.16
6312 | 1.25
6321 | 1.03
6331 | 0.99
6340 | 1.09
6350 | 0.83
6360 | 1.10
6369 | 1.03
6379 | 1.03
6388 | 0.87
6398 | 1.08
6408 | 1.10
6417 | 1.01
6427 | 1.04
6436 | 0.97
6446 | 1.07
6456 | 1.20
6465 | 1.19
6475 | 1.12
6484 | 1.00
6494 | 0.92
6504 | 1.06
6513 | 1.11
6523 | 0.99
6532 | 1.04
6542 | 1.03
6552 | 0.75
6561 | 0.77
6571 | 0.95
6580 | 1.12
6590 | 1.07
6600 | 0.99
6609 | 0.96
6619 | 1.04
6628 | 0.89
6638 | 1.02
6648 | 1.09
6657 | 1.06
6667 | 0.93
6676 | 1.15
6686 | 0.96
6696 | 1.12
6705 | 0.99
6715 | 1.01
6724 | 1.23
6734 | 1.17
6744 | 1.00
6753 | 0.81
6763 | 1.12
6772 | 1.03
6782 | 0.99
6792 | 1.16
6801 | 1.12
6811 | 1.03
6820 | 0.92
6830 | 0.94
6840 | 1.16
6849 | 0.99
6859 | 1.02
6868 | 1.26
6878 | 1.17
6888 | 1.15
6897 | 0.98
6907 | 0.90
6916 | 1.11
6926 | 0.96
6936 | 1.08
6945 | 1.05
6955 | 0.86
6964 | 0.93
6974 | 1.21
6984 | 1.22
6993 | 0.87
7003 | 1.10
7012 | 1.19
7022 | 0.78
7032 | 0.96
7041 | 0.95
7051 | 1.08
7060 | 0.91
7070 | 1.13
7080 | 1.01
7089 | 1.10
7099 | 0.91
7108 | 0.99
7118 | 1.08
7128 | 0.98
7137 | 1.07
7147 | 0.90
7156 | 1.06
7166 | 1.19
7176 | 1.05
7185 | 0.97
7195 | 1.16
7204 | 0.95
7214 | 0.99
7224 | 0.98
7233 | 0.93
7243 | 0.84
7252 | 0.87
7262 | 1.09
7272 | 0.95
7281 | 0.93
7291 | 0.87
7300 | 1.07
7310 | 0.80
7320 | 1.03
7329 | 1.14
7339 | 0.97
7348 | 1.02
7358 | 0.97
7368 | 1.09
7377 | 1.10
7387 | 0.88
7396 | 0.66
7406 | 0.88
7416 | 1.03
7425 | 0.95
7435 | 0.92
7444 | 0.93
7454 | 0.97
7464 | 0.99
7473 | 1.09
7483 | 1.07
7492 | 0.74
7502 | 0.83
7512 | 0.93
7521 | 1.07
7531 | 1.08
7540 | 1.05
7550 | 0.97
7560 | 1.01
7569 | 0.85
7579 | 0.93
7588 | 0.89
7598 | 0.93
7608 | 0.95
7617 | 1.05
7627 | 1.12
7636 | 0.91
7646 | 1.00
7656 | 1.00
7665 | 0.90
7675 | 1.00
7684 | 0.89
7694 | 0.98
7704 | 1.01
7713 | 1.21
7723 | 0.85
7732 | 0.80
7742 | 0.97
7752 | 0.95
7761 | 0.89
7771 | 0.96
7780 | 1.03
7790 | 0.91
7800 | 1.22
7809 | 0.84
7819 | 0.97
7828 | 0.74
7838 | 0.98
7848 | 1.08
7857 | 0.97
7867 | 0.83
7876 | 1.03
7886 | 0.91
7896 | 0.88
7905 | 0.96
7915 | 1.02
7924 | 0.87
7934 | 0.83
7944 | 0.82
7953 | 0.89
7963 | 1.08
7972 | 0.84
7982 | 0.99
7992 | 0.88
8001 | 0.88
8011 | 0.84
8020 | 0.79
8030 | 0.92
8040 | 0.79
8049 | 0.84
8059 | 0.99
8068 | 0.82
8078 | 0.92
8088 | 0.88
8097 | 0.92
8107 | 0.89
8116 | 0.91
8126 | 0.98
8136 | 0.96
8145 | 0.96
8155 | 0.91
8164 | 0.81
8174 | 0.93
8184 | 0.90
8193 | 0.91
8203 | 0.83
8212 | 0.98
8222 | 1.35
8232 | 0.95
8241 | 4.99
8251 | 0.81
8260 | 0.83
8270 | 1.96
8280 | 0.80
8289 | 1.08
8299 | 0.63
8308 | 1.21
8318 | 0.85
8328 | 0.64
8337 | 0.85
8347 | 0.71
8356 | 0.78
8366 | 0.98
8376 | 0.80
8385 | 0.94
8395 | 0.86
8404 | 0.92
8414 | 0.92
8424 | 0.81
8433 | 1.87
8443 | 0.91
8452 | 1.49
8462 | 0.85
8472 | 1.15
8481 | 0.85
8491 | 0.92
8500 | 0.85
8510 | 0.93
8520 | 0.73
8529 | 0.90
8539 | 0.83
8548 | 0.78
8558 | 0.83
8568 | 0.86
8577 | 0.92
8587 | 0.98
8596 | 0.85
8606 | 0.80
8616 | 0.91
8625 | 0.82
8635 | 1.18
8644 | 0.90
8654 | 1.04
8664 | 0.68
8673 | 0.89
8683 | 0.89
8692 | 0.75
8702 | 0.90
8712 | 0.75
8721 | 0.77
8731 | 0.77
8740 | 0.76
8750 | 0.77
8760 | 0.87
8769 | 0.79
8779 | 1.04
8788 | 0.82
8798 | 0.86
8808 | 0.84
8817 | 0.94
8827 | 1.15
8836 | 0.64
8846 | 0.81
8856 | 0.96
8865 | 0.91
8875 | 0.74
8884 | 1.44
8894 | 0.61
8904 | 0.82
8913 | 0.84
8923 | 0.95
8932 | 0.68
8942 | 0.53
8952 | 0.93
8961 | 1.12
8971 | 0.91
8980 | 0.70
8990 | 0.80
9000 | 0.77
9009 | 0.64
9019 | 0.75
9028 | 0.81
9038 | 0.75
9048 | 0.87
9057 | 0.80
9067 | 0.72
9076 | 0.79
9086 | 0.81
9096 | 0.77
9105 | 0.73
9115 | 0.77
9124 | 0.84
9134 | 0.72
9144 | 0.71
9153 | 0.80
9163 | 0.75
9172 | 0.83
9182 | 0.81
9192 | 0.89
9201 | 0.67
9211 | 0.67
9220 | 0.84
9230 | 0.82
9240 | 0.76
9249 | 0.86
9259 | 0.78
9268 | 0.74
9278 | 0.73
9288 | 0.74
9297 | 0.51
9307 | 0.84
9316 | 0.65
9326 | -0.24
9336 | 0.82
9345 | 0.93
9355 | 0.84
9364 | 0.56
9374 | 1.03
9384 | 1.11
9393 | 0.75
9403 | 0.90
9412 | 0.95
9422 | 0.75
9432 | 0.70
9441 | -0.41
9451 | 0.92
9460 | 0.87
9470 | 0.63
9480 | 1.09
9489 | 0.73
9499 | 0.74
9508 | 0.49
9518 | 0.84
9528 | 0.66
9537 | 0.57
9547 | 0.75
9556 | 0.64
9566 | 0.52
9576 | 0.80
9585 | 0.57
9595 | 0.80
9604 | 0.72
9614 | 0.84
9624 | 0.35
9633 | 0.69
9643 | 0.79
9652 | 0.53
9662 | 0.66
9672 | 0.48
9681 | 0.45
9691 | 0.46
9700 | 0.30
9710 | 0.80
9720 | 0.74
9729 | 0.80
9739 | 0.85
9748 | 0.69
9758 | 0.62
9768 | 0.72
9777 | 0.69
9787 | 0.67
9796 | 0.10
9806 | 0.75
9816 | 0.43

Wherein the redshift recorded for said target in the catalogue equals 0.256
